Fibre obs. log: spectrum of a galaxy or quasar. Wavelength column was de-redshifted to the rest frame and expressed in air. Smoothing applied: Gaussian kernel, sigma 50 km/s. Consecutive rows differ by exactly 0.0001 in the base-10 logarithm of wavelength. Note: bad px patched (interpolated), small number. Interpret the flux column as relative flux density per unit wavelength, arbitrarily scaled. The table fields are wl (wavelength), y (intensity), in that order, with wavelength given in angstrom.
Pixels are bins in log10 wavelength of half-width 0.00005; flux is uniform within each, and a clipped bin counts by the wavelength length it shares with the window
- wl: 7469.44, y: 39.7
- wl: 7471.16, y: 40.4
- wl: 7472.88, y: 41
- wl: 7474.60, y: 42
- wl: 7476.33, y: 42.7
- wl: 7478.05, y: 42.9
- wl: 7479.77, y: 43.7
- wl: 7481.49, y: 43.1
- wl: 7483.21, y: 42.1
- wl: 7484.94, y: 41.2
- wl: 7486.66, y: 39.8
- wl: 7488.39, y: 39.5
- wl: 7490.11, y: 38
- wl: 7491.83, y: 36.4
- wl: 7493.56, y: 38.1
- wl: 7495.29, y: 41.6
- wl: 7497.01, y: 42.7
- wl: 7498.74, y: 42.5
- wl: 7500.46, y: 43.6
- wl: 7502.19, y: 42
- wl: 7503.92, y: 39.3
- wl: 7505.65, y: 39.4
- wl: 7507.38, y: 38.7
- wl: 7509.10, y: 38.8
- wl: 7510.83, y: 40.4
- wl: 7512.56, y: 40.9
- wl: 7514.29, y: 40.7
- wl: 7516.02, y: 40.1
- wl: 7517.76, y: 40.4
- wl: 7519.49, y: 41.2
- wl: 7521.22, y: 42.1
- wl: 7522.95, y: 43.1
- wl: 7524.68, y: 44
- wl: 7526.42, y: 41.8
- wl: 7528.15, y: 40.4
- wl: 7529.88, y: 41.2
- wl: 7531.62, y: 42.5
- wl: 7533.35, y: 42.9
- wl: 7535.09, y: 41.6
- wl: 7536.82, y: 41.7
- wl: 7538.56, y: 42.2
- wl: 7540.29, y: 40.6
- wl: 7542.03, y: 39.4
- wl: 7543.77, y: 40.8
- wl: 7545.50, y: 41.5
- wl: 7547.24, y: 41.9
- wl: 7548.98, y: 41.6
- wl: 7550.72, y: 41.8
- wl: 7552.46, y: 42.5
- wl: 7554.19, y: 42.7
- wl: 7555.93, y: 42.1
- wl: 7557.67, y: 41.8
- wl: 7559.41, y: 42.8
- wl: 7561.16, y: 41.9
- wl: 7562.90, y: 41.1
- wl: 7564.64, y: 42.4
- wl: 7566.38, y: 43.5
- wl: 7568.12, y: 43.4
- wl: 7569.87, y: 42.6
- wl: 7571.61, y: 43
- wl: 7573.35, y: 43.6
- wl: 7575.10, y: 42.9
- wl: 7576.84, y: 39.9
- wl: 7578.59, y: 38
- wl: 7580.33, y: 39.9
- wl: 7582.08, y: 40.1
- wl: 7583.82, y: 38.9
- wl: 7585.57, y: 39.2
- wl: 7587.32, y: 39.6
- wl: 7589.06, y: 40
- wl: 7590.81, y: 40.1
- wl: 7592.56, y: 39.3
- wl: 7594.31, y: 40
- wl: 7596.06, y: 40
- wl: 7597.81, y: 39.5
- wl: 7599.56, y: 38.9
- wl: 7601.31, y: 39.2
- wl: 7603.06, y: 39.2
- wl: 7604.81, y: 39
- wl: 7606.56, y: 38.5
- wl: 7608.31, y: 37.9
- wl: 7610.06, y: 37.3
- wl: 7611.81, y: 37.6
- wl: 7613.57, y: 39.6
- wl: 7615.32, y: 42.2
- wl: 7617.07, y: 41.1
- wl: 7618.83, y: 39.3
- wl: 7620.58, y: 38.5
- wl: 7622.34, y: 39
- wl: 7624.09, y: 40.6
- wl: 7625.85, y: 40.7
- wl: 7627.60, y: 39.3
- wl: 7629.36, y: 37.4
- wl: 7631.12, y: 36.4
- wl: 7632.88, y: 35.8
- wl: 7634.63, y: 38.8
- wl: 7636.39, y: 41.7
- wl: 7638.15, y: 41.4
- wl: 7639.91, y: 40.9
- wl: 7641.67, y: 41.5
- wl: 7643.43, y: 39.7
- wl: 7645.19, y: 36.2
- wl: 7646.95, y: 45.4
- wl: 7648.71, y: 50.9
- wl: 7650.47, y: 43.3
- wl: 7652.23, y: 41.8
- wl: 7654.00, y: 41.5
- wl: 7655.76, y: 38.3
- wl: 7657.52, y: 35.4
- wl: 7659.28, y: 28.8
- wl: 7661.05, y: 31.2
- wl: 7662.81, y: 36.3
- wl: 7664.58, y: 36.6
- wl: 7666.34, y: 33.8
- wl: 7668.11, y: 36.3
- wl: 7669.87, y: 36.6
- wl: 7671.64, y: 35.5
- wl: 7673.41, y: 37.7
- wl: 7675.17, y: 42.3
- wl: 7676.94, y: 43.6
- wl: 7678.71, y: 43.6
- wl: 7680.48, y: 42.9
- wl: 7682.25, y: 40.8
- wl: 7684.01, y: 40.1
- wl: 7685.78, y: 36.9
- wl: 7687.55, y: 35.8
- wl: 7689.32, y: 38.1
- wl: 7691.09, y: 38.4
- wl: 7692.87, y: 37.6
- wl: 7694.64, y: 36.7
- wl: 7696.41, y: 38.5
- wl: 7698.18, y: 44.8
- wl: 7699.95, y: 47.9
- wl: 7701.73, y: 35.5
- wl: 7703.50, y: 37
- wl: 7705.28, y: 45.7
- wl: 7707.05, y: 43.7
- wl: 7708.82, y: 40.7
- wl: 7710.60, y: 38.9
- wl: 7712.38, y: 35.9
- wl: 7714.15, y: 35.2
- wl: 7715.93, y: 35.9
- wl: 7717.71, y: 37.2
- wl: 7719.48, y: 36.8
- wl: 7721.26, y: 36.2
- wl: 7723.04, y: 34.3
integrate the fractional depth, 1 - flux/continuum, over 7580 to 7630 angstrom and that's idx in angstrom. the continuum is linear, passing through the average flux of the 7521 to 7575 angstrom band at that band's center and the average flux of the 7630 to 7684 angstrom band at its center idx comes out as 1.5 angstrom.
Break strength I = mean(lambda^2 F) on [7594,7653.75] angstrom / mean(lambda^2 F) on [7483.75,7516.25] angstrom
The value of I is 1.03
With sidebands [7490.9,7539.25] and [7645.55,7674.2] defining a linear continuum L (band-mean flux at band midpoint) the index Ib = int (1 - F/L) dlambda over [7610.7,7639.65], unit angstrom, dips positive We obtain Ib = -0.4 angstrom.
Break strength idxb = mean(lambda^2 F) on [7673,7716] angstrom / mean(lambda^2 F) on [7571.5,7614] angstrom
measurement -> 1.03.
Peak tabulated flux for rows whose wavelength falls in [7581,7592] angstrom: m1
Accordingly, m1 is 40.1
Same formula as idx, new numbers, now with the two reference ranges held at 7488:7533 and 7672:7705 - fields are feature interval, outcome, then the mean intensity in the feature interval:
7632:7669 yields 1.2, 38.8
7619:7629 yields 0.2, 39.5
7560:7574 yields -0.7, 42.7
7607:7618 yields 0.3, 39.3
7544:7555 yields -0.4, 42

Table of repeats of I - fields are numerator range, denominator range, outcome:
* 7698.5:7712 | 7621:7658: 1.04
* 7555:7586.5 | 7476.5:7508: 1.04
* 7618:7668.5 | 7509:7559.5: 0.96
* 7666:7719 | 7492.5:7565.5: 0.99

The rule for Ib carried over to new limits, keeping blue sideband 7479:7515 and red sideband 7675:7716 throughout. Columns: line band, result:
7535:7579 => -1.62 angstrom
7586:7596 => 0.12 angstrom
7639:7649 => -0.47 angstrom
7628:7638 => 0.44 angstrom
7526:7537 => -0.34 angstrom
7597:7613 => 0.65 angstrom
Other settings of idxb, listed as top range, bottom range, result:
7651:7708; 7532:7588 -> 0.96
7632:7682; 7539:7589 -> 0.97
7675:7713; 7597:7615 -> 1.06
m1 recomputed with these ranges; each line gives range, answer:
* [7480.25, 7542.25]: 44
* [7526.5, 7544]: 42.9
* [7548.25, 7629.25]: 43.6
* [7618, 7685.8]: 50.9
